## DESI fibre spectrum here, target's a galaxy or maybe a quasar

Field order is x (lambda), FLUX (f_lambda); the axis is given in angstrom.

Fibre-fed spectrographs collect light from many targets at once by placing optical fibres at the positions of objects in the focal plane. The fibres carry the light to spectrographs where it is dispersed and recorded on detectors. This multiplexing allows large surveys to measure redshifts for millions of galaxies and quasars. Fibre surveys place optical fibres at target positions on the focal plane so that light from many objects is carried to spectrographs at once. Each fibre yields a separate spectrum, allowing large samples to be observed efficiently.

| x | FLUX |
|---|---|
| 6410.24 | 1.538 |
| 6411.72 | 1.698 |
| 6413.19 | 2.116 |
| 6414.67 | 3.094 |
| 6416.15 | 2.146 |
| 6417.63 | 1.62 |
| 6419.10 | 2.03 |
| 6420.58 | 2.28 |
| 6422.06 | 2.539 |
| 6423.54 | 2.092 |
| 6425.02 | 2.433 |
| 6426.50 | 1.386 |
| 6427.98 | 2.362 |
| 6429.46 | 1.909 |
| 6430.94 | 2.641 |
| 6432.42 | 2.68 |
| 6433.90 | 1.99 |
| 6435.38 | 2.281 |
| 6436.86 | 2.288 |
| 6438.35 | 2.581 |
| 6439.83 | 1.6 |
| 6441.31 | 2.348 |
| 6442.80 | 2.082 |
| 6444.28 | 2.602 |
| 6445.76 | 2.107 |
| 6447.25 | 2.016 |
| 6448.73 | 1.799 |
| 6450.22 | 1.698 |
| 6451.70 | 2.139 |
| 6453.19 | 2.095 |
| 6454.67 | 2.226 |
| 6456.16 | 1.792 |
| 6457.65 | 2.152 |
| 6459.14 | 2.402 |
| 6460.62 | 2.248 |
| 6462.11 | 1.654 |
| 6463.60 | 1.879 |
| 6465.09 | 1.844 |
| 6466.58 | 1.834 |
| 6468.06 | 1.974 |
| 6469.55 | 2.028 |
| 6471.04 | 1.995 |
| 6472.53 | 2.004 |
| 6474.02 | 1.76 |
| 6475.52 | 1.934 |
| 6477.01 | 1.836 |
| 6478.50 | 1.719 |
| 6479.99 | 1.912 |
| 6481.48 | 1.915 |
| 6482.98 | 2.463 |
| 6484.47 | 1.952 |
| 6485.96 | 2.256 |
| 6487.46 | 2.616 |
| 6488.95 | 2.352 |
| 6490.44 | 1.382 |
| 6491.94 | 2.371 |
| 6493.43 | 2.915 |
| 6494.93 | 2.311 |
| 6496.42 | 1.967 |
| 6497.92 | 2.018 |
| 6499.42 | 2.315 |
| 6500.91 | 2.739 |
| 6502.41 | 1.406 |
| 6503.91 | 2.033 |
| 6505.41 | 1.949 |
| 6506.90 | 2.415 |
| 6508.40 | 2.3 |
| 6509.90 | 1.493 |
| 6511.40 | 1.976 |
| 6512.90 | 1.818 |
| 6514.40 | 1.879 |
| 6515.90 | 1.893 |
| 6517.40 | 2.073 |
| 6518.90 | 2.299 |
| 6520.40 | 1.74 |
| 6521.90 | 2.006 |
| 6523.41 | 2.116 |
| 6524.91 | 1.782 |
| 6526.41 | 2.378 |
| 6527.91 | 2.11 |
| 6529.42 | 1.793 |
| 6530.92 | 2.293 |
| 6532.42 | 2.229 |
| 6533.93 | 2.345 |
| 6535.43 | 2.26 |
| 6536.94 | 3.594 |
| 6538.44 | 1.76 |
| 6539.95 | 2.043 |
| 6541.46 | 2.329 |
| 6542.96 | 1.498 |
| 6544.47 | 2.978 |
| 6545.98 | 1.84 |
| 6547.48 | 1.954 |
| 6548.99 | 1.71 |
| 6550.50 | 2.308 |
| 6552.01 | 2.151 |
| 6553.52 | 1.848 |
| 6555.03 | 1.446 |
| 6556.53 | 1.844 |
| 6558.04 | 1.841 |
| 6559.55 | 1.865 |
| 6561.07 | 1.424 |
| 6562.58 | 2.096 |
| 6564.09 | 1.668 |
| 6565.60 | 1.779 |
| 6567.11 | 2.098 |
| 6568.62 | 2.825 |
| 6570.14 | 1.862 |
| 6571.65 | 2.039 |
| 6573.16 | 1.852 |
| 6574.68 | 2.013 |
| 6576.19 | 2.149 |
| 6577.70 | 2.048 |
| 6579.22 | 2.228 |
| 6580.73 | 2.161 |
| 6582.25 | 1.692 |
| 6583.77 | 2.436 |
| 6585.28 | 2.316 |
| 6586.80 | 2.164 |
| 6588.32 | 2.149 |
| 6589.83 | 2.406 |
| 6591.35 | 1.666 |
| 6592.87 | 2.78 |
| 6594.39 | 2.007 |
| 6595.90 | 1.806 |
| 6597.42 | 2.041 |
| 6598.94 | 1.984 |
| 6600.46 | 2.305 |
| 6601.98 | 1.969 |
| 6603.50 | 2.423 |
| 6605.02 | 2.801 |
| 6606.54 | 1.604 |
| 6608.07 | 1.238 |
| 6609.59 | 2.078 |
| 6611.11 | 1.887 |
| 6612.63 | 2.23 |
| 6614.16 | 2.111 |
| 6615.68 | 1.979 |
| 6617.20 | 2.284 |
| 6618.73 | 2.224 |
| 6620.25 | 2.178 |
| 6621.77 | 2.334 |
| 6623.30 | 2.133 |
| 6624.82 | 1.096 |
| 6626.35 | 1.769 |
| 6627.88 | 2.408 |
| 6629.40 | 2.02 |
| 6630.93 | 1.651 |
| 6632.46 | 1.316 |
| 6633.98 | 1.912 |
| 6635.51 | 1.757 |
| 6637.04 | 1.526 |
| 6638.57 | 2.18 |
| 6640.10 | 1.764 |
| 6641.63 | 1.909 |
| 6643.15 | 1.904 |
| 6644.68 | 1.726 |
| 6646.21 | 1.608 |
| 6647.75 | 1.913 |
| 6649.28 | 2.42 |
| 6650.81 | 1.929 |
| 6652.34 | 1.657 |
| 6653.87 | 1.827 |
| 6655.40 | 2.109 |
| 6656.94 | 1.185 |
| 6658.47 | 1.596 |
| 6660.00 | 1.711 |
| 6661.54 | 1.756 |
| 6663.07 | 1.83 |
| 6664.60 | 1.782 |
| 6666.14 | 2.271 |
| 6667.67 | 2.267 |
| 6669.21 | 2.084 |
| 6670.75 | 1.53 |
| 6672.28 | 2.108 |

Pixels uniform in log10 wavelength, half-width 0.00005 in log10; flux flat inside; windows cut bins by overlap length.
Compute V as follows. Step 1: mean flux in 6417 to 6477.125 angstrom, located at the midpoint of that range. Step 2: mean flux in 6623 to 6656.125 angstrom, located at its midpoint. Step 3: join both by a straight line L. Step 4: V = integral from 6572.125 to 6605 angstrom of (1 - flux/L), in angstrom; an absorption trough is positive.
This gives -4.1 angstrom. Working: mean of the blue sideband 2.08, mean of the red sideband 1.84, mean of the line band 2.14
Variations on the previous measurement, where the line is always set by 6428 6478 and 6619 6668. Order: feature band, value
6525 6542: -2.4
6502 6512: 0.3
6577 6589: -1.4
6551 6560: 0.5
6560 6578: -0.4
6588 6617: -2.7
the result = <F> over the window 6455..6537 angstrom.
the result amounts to 2.07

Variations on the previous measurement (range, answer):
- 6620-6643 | 1.86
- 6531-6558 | 2.12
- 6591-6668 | 1.94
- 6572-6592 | 2.1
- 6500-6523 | 2.01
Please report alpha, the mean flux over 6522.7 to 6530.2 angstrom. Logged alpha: 2.04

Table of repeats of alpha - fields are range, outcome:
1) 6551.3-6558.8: 1.83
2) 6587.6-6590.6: 2.28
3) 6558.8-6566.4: 1.77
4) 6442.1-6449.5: 2.12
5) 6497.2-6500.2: 2.18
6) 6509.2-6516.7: 1.82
